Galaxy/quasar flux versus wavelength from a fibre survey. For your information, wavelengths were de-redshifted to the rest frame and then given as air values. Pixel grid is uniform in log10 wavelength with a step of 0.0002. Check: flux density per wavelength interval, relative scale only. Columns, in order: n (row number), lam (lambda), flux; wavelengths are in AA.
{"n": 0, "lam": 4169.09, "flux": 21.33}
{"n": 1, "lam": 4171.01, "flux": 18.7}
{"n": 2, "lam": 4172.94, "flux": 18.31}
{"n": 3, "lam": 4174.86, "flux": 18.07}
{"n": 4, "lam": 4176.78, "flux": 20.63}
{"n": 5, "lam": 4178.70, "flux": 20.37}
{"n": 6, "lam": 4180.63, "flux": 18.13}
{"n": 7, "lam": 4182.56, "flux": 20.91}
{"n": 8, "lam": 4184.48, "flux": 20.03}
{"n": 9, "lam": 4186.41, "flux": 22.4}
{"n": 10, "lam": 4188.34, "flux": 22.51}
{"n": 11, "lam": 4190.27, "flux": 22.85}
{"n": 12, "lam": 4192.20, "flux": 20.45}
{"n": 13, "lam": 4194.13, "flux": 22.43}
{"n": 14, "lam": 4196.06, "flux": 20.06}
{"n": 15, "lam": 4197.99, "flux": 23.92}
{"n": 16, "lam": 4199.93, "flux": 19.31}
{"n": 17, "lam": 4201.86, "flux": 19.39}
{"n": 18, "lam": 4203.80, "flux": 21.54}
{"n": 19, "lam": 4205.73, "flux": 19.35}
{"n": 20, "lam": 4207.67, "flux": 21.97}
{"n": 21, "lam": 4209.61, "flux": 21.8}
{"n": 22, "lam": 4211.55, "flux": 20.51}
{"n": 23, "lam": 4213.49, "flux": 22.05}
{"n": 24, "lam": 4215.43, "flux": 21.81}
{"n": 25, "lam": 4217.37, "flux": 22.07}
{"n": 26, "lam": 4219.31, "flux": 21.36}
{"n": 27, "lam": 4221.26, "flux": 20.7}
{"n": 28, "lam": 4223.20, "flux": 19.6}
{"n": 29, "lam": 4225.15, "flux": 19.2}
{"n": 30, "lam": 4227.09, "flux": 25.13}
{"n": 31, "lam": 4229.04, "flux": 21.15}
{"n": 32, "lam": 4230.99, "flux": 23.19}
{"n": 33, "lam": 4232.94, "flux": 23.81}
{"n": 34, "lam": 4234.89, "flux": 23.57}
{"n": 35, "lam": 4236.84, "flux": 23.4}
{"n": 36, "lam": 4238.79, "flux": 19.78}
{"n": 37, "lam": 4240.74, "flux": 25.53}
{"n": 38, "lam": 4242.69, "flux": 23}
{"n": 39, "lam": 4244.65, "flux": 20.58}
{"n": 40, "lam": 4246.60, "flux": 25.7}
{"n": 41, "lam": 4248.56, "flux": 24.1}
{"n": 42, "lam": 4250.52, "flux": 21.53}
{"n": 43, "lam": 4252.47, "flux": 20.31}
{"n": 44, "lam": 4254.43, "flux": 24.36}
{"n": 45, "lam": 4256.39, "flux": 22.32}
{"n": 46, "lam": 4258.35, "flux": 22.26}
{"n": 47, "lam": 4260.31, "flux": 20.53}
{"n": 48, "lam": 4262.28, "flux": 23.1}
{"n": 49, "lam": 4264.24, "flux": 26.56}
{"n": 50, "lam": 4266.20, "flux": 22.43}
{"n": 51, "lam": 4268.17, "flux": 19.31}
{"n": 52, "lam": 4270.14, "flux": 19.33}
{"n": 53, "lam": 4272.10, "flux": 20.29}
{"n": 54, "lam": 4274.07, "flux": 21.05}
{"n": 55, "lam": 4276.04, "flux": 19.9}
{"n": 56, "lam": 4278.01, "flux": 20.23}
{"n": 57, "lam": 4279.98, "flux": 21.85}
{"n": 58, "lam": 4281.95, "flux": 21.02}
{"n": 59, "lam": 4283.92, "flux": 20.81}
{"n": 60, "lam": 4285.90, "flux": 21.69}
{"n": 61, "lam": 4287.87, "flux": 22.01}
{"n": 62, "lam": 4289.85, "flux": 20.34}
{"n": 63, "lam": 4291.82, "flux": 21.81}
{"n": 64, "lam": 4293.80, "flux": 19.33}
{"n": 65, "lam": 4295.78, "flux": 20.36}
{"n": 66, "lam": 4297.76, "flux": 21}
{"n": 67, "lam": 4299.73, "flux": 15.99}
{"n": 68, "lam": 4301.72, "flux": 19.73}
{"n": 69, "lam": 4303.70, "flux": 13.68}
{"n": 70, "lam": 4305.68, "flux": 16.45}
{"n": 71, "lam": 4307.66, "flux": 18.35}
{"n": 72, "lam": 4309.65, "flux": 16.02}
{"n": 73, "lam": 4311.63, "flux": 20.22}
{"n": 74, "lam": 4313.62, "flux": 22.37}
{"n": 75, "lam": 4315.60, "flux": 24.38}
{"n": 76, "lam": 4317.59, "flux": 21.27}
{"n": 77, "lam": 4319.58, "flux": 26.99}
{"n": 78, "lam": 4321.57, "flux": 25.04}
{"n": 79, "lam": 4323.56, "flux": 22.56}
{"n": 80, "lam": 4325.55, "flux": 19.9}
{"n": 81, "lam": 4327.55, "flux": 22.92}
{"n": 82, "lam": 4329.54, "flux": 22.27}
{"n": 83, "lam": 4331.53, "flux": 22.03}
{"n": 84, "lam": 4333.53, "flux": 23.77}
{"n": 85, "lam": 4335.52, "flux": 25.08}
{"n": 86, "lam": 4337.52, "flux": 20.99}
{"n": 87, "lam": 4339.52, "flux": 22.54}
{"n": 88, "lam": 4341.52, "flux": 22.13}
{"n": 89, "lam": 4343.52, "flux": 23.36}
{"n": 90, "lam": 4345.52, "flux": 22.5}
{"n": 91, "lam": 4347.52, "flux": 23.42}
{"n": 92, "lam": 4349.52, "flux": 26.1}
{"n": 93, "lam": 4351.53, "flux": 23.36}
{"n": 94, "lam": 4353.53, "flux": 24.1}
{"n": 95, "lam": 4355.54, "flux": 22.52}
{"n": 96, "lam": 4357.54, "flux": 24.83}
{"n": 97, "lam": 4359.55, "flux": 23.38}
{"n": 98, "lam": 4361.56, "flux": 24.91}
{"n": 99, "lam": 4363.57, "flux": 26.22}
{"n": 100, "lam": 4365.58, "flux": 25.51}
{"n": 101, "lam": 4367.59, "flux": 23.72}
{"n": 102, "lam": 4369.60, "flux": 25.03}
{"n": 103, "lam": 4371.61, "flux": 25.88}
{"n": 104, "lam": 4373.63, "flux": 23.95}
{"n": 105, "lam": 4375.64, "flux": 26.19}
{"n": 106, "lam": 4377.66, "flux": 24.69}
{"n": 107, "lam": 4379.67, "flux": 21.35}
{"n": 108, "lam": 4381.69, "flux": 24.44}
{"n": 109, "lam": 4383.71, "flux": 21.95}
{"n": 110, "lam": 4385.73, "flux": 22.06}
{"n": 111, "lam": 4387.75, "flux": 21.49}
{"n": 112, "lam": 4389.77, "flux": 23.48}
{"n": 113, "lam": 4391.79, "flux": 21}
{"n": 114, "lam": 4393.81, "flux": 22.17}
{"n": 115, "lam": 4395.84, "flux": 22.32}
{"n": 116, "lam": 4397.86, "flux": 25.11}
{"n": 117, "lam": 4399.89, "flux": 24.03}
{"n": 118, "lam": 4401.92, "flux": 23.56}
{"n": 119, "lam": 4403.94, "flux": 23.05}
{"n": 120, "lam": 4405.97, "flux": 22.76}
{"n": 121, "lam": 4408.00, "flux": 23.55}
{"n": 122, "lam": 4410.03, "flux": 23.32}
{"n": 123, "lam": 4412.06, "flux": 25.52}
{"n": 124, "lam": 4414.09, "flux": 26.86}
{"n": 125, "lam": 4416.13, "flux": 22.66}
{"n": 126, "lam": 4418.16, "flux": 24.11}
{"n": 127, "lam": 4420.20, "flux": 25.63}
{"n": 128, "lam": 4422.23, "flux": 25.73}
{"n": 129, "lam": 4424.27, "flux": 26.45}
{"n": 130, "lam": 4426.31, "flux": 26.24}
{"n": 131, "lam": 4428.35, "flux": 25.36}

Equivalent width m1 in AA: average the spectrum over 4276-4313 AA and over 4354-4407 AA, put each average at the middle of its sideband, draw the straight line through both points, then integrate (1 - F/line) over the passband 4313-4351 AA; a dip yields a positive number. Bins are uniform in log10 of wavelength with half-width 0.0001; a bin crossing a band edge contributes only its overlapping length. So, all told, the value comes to -3.2 AA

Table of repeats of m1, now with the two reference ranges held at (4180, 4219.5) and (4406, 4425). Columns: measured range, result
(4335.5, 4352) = 0.3 AA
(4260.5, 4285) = 1.2 AA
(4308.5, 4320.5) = 0.7 AA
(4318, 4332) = 0.1 AA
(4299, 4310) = 3.0 AA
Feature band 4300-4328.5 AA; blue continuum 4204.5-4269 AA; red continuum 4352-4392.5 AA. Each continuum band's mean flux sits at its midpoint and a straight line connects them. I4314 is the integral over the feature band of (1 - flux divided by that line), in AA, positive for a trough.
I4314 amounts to 3.16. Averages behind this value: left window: 22.2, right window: 23.9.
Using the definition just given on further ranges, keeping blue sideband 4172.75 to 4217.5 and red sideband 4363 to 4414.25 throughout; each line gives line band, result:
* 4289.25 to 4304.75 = 2.4 AA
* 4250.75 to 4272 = -0.1 AA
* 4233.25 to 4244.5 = -0.7 AA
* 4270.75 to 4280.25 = 0.7 AA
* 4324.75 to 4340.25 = 0.3 AA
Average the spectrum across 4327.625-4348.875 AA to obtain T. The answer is 22.9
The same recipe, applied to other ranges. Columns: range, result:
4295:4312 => 17.9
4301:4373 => 22.6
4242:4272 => 22.3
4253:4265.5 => 23.1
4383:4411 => 22.9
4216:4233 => 21.7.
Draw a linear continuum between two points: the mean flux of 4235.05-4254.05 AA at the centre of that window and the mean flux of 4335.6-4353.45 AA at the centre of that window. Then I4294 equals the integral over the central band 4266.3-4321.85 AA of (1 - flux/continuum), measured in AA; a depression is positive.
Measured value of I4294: 6.3 AA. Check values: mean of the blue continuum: 22.8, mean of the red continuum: 23.2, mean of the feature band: 20.4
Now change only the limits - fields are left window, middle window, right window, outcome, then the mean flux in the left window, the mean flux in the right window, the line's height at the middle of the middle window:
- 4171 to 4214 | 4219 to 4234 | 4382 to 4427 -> -0.4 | 20.7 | 23.8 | 21.2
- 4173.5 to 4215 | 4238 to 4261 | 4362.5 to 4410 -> -0.9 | 20.9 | 23.6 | 21.7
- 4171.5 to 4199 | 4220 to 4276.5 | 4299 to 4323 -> -4.7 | 20.7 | 20.1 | 20.4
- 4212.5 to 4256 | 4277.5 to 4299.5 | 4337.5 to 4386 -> 2.1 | 22.4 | 23.9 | 23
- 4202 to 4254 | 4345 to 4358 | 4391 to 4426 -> -0.2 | 22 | 24.1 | 23.4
